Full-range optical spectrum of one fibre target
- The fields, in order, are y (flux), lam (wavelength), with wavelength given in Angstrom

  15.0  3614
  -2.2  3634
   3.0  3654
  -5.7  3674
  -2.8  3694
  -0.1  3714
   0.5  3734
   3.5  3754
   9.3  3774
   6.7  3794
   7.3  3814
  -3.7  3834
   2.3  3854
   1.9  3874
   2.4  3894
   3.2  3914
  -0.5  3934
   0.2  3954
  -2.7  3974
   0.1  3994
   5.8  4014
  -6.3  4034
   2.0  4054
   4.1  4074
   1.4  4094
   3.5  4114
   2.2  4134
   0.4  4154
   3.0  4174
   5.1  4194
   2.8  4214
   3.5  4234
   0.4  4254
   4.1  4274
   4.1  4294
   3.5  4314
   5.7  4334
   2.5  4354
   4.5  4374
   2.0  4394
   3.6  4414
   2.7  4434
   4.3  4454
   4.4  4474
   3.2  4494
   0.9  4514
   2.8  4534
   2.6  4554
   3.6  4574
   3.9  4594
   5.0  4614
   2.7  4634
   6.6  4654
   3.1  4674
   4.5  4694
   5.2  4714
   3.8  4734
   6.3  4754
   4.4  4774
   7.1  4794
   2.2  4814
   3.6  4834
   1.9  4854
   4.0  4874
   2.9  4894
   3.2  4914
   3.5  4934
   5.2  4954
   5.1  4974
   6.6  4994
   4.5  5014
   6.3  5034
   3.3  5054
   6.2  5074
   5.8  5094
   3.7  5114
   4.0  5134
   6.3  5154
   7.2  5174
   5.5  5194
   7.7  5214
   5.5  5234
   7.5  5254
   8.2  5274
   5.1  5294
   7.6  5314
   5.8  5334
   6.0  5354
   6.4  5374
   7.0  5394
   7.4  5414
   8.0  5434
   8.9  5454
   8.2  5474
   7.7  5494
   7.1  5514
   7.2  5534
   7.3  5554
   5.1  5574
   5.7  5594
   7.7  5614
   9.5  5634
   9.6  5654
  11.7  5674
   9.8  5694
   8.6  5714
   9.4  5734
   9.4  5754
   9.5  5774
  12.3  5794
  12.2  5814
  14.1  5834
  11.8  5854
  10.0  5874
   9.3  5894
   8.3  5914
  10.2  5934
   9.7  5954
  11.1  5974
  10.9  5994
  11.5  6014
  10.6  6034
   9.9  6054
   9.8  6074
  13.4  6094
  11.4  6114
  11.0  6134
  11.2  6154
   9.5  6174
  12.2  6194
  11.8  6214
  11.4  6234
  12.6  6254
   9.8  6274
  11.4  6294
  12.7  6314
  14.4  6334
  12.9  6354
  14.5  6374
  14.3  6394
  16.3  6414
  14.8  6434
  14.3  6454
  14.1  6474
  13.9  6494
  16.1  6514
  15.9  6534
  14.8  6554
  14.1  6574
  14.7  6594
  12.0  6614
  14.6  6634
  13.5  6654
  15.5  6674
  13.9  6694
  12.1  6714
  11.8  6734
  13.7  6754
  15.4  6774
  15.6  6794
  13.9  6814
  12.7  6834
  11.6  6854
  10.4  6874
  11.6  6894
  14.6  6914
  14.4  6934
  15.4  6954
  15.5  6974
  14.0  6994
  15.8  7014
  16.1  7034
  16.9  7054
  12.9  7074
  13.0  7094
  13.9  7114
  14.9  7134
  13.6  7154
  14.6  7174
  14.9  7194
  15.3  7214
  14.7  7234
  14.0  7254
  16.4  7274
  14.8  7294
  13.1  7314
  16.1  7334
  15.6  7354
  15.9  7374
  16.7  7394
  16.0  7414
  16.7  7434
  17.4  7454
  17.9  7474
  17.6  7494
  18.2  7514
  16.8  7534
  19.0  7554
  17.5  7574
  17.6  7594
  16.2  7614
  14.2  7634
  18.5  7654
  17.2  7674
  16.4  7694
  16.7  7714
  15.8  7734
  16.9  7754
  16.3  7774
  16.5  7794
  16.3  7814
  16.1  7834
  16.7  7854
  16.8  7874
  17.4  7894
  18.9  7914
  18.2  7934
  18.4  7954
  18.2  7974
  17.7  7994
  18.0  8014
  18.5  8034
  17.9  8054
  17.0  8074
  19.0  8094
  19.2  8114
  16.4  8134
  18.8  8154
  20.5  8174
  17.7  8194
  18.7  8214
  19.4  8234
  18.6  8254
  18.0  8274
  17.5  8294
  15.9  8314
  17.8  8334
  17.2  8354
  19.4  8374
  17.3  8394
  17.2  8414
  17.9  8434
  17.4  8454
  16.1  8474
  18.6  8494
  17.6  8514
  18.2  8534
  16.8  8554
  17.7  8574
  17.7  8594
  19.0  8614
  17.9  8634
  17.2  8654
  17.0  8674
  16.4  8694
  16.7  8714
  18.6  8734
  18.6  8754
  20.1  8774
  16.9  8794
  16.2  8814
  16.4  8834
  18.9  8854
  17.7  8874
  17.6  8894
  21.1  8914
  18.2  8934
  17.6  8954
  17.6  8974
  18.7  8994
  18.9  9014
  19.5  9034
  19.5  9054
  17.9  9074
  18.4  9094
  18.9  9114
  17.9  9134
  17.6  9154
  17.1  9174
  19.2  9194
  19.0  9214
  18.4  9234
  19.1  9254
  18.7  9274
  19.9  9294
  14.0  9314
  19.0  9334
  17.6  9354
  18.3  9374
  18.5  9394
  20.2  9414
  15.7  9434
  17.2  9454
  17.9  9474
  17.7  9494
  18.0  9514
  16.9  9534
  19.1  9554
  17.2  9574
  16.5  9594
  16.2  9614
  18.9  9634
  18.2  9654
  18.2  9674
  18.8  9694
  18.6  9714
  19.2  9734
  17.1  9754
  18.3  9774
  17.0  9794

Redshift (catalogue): 0.41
